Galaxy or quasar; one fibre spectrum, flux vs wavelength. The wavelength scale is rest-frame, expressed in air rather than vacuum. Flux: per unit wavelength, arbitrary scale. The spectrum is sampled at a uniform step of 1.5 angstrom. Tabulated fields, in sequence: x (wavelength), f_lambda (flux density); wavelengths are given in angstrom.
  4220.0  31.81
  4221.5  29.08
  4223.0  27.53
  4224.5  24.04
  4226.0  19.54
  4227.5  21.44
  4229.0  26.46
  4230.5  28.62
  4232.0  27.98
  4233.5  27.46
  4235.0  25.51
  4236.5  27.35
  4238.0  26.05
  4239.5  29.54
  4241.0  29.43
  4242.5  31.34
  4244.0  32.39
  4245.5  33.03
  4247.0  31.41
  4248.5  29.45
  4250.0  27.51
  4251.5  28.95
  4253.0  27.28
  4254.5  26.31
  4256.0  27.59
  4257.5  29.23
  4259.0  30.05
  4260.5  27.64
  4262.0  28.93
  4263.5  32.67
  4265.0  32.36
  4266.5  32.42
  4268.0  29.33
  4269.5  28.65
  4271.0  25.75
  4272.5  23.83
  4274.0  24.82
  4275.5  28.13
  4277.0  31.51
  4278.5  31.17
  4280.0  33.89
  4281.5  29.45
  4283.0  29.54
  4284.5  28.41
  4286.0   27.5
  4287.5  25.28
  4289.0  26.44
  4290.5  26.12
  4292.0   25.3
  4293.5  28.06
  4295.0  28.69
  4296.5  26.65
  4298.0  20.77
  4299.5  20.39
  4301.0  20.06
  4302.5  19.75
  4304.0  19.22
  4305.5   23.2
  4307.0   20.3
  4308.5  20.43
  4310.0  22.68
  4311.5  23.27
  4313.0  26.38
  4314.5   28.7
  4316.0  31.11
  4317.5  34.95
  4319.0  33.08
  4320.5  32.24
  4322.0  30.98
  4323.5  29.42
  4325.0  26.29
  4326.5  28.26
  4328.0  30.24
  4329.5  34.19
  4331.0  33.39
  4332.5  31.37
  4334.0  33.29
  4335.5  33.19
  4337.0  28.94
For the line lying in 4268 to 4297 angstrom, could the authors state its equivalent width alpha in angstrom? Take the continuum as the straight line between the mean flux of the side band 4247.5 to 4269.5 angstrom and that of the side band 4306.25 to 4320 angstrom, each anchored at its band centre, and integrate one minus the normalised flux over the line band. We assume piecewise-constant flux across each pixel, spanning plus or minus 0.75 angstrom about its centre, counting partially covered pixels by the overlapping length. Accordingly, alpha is 0.3 angstrom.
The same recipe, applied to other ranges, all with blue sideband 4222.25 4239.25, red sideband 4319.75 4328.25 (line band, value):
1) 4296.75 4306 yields 2.5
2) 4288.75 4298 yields 0.6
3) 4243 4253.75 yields -1.5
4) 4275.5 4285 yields -0.9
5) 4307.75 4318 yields 0.9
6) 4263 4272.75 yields -0.8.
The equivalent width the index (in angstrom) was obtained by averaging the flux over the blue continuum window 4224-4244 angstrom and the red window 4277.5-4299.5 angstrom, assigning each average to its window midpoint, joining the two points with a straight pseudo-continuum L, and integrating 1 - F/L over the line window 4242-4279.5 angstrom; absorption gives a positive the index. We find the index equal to -3.02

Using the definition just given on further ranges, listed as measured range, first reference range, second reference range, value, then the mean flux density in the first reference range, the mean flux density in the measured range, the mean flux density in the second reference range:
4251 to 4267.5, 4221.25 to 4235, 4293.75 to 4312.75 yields -3.5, 25.7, 29.4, 22.4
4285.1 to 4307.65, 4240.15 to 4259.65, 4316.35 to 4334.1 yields 5.0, 29.5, 23.9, 31.4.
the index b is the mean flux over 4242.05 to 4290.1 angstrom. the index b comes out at 29.1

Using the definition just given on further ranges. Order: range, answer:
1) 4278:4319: 25.9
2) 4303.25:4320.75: 26.1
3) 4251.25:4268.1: 29.4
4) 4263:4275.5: 28.6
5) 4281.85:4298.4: 26.8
